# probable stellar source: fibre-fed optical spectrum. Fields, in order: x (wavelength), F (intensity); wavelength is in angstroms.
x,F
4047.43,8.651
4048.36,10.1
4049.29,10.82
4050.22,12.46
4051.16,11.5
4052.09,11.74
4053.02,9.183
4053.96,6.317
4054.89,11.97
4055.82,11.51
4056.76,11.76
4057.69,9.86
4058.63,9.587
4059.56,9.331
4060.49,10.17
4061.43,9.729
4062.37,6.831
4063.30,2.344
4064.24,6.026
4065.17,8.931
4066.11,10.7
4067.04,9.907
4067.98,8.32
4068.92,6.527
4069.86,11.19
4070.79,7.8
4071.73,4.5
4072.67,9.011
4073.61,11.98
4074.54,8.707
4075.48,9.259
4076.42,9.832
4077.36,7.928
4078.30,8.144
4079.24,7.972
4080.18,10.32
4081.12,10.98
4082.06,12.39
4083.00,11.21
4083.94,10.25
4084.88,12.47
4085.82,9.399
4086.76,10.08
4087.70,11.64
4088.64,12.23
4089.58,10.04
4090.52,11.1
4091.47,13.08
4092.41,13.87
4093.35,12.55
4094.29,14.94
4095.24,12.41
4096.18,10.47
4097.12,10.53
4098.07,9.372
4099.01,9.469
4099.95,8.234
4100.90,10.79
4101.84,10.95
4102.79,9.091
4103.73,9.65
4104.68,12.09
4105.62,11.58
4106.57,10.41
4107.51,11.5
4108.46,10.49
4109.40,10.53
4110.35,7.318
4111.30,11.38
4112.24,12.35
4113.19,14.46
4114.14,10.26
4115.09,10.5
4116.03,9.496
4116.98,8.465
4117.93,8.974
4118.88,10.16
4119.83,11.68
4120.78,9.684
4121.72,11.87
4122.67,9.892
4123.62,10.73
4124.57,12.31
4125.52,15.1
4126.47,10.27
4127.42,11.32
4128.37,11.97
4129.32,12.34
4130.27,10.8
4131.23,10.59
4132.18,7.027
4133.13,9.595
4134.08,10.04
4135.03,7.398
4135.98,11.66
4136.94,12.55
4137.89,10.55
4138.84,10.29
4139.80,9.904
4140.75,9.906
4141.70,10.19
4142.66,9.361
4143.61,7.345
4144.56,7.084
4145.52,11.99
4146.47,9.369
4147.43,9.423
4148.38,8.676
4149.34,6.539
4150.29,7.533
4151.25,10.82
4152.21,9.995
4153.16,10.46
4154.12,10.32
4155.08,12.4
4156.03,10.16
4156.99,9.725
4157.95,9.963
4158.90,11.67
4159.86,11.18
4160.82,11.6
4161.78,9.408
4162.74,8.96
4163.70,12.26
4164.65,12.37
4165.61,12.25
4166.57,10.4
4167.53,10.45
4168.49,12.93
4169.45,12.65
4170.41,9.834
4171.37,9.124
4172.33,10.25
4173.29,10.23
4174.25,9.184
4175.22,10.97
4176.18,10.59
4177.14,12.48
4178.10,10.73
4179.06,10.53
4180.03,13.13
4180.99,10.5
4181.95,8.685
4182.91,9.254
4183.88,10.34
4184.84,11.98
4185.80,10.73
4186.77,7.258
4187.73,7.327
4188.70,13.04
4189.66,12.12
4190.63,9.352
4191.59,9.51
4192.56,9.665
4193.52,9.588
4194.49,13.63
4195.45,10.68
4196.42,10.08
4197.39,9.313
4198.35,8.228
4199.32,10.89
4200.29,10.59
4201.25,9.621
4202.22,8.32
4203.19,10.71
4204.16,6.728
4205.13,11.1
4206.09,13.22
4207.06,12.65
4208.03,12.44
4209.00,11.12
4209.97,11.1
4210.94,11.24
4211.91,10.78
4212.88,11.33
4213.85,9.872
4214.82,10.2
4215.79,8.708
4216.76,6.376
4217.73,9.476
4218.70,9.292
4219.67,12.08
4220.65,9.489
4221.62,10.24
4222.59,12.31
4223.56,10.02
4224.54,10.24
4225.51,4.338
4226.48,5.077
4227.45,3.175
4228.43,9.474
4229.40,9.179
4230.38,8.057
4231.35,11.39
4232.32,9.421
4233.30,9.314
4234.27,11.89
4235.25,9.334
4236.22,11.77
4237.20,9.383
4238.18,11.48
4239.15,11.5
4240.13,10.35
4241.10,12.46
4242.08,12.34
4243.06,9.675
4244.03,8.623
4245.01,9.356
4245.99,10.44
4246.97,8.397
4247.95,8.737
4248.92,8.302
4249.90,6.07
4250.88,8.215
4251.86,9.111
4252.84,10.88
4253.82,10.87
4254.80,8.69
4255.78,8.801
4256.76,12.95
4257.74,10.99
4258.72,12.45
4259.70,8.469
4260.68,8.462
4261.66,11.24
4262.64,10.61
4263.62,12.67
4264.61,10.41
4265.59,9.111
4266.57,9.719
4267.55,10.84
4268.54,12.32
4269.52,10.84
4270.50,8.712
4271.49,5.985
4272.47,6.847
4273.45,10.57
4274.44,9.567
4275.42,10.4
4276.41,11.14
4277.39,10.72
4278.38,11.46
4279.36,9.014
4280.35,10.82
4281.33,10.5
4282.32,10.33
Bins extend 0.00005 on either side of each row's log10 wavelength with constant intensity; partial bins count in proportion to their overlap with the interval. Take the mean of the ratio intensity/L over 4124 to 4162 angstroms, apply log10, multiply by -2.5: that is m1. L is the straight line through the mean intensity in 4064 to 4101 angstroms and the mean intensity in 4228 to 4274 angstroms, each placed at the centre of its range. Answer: -0.02 mag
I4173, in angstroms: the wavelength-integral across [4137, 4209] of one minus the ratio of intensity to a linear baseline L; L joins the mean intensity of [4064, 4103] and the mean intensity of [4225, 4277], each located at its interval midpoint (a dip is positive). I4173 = -3.3 angstroms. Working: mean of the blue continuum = 10.1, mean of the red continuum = 9.64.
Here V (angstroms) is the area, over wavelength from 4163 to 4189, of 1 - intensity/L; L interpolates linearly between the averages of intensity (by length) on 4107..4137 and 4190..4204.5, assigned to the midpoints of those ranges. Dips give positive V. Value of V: -1.56 angstroms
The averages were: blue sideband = 10.7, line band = 10.7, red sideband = 9.84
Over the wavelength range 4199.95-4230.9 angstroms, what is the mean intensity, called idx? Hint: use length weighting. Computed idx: 9.64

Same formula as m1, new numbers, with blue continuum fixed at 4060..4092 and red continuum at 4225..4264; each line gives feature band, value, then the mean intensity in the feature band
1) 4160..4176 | -0.136 mag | 10.8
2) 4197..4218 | -0.070 mag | 10.2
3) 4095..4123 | -0.107 mag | 10.5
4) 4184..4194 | -0.058 mag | 10.1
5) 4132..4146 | -0.024 mag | 9.72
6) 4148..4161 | -0.059 mag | 10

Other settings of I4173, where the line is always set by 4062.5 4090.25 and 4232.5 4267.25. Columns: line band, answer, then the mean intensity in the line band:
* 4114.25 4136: -2.2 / 10.5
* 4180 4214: -2.0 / 10.4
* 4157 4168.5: -1.5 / 11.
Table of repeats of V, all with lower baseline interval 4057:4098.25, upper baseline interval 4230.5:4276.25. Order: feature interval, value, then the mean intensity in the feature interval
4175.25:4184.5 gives -0.7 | 10.7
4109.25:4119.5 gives -0.5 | 10.4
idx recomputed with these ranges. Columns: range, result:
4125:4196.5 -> 10.4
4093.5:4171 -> 10.5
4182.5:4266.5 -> 9.95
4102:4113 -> 10.7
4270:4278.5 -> 9.4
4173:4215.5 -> 10.5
